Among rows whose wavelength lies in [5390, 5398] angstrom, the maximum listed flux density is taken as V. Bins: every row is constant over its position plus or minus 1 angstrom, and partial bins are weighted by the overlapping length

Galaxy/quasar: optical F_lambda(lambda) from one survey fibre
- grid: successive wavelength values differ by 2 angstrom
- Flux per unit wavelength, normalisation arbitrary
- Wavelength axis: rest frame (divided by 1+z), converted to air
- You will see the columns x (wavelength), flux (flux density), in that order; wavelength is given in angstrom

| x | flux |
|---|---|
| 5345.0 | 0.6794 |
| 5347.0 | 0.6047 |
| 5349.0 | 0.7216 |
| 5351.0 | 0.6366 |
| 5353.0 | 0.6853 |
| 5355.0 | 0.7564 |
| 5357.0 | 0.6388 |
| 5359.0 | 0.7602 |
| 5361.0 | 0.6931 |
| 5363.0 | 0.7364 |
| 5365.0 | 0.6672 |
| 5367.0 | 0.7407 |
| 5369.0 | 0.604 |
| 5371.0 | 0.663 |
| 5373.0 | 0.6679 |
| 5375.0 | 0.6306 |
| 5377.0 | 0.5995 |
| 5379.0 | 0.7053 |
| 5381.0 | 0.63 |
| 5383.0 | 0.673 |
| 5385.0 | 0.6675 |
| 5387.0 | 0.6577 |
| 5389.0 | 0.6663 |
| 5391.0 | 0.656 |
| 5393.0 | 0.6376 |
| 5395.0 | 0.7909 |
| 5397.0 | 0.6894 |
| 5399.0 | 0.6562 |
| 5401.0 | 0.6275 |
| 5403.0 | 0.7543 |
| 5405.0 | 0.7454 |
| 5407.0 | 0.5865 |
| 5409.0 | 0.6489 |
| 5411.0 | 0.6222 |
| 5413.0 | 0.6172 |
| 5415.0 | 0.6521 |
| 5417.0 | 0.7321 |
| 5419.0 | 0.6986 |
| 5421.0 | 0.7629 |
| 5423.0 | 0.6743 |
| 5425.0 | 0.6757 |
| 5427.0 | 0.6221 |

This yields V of 0.7909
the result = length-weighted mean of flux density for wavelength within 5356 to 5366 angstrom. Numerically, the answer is 0.699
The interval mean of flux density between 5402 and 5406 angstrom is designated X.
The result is 0.75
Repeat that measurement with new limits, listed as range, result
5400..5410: 0.673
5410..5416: 0.63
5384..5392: 0.662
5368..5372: 0.633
